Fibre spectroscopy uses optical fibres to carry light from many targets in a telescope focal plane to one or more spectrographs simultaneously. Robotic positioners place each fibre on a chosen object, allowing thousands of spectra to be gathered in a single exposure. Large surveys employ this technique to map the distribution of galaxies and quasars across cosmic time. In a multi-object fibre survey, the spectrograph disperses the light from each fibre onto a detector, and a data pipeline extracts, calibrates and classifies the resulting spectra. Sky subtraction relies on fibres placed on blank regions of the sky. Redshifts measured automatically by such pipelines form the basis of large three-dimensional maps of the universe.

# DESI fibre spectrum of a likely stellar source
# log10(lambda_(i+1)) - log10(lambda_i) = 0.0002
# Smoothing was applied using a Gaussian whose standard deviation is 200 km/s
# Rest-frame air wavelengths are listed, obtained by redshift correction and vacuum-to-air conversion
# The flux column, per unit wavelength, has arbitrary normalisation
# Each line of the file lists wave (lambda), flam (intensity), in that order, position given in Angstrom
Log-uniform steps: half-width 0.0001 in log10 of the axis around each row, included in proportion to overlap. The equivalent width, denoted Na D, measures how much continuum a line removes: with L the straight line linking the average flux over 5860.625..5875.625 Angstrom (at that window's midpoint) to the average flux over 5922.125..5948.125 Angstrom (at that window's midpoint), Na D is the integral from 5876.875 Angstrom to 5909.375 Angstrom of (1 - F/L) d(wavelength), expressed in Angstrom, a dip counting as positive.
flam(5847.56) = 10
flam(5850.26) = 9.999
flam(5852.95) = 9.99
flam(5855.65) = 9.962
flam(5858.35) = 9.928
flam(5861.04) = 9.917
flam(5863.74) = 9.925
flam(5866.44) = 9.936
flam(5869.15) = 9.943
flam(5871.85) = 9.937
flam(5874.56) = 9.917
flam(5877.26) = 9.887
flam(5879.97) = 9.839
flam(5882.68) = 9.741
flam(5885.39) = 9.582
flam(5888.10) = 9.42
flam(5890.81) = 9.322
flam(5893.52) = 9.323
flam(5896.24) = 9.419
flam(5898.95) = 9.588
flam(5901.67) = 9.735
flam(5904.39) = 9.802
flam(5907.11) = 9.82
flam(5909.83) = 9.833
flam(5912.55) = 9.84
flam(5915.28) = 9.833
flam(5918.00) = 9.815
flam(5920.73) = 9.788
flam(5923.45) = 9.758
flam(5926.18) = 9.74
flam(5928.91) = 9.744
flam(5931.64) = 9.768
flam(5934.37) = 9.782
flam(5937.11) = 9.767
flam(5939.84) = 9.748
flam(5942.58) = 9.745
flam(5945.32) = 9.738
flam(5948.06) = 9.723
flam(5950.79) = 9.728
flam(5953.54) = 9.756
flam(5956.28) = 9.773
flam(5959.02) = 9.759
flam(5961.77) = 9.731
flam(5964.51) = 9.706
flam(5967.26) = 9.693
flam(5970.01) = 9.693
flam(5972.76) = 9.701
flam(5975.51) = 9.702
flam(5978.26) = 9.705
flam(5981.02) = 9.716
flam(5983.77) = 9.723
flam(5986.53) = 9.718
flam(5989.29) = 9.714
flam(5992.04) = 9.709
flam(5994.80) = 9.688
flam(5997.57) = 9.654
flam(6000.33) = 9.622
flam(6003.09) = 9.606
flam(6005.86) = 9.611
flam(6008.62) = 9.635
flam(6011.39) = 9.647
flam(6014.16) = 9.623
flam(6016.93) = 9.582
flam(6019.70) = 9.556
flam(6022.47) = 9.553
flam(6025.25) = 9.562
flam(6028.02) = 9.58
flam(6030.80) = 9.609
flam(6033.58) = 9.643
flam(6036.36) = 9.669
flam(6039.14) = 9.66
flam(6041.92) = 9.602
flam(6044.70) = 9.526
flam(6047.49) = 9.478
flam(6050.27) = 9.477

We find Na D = 0.8 Angstrom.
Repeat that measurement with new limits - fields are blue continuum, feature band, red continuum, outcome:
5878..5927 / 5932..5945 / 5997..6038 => -0.1 Angstrom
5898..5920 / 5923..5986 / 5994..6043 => -0.1 Angstrom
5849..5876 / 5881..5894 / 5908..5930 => 0.5 Angstrom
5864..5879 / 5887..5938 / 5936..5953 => 0.7 Angstrom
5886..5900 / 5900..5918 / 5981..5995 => -0.6 Angstrom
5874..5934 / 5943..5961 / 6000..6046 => -0.1 Angstrom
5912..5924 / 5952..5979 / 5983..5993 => 0.1 Angstrom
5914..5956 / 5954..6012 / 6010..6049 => -0.1 Angstrom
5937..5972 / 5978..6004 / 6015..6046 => 0.0 Angstrom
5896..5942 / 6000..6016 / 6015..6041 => 0.0 Angstrom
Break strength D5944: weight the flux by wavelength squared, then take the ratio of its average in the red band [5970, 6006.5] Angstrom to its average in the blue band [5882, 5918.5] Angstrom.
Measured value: 1.03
